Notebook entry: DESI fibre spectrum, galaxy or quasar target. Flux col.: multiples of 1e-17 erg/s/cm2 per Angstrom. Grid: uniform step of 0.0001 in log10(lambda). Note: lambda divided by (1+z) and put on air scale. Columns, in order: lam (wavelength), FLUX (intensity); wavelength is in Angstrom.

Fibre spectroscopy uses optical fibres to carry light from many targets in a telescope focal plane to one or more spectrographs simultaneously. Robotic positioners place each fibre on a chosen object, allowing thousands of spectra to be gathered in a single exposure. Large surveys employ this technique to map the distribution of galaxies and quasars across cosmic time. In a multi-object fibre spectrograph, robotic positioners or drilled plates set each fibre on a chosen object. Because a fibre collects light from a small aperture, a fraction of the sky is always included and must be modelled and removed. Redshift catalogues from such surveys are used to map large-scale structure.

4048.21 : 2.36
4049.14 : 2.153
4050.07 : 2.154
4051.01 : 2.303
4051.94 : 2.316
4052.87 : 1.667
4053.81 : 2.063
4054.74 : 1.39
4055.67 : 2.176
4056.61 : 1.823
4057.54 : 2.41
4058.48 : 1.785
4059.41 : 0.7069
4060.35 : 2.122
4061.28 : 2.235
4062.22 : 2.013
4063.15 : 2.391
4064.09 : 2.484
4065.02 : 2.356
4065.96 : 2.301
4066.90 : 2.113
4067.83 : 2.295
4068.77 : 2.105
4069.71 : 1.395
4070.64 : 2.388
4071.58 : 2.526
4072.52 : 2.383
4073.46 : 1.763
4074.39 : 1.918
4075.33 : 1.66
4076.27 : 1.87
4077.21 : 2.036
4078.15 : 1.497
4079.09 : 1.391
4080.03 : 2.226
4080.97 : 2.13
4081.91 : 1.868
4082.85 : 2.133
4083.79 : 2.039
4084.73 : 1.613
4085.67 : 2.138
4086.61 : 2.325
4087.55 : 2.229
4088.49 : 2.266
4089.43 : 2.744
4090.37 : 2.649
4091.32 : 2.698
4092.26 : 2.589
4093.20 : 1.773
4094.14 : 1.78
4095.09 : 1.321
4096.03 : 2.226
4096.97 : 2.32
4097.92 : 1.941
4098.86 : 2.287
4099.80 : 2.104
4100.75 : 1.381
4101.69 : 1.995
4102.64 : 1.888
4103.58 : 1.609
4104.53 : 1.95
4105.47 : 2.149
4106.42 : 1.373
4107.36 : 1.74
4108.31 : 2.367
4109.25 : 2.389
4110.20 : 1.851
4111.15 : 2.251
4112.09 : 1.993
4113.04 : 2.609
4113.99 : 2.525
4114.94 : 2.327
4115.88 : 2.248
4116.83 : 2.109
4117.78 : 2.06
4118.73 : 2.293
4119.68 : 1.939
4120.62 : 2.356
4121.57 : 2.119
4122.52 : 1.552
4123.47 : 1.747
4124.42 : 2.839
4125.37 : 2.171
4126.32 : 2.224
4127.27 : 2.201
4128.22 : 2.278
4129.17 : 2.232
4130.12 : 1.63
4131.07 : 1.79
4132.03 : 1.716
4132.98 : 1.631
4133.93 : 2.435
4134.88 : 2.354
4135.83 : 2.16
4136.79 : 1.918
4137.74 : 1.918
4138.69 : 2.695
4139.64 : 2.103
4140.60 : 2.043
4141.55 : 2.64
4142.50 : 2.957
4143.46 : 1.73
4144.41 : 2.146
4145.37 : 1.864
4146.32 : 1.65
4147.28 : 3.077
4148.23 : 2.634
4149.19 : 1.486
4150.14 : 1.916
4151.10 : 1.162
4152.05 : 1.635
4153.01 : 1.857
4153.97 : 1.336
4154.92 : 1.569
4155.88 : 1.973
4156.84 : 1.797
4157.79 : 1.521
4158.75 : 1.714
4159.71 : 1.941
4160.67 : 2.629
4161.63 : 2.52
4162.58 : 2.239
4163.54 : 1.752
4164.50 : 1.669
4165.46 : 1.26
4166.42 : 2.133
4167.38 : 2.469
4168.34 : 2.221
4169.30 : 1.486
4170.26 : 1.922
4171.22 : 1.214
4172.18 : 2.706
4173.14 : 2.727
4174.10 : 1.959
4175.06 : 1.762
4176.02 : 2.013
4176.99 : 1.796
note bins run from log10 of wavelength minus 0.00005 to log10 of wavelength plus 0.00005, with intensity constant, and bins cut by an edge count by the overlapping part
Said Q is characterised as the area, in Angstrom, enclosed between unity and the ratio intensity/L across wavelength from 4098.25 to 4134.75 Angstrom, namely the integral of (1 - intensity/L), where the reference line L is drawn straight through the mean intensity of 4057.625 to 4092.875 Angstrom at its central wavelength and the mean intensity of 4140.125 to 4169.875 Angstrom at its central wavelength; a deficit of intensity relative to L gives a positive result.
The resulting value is -0.6 Angstrom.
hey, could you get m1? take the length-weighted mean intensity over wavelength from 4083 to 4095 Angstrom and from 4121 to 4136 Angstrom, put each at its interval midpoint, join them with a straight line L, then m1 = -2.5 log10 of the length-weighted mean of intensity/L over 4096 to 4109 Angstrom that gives 0.11 mag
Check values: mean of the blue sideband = 2.21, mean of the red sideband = 2.07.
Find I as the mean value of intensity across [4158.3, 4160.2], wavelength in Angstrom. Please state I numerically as 1.83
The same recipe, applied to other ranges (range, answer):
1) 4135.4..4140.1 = 2.16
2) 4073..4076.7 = 1.8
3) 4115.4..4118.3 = 2.14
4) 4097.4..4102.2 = 1.94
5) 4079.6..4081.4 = 2.18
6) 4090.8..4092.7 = 2.64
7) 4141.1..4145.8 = 2.27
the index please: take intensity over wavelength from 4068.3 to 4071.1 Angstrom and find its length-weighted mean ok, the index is 1.96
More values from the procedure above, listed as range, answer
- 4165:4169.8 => 1.92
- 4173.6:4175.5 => 1.87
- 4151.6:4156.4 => 1.67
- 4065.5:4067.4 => 2.21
